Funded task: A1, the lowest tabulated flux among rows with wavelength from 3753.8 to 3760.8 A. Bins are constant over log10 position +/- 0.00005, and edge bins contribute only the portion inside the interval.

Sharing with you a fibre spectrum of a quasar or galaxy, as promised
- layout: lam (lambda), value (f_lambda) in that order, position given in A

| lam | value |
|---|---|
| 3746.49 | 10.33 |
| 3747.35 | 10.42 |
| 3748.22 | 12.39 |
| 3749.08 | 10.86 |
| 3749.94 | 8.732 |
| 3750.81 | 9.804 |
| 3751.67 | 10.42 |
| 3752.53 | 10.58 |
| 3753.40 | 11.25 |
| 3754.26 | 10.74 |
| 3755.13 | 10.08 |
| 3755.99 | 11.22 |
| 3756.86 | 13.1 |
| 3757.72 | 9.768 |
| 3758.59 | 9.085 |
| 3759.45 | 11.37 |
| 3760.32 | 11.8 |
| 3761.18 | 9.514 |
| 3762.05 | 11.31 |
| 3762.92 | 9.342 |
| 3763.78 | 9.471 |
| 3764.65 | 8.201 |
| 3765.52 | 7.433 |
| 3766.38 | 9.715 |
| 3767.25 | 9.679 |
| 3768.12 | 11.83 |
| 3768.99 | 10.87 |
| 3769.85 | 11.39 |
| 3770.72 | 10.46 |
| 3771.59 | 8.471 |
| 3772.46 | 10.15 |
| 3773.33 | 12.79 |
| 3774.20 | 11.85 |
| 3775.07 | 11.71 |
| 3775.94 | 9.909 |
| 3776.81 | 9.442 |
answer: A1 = 9.085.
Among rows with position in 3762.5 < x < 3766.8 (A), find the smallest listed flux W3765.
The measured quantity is 7.433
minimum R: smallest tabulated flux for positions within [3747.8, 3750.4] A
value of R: 8.732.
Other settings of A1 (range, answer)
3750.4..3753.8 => 9.804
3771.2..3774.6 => 8.471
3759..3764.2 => 9.342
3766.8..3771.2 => 9.679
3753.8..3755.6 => 10.08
